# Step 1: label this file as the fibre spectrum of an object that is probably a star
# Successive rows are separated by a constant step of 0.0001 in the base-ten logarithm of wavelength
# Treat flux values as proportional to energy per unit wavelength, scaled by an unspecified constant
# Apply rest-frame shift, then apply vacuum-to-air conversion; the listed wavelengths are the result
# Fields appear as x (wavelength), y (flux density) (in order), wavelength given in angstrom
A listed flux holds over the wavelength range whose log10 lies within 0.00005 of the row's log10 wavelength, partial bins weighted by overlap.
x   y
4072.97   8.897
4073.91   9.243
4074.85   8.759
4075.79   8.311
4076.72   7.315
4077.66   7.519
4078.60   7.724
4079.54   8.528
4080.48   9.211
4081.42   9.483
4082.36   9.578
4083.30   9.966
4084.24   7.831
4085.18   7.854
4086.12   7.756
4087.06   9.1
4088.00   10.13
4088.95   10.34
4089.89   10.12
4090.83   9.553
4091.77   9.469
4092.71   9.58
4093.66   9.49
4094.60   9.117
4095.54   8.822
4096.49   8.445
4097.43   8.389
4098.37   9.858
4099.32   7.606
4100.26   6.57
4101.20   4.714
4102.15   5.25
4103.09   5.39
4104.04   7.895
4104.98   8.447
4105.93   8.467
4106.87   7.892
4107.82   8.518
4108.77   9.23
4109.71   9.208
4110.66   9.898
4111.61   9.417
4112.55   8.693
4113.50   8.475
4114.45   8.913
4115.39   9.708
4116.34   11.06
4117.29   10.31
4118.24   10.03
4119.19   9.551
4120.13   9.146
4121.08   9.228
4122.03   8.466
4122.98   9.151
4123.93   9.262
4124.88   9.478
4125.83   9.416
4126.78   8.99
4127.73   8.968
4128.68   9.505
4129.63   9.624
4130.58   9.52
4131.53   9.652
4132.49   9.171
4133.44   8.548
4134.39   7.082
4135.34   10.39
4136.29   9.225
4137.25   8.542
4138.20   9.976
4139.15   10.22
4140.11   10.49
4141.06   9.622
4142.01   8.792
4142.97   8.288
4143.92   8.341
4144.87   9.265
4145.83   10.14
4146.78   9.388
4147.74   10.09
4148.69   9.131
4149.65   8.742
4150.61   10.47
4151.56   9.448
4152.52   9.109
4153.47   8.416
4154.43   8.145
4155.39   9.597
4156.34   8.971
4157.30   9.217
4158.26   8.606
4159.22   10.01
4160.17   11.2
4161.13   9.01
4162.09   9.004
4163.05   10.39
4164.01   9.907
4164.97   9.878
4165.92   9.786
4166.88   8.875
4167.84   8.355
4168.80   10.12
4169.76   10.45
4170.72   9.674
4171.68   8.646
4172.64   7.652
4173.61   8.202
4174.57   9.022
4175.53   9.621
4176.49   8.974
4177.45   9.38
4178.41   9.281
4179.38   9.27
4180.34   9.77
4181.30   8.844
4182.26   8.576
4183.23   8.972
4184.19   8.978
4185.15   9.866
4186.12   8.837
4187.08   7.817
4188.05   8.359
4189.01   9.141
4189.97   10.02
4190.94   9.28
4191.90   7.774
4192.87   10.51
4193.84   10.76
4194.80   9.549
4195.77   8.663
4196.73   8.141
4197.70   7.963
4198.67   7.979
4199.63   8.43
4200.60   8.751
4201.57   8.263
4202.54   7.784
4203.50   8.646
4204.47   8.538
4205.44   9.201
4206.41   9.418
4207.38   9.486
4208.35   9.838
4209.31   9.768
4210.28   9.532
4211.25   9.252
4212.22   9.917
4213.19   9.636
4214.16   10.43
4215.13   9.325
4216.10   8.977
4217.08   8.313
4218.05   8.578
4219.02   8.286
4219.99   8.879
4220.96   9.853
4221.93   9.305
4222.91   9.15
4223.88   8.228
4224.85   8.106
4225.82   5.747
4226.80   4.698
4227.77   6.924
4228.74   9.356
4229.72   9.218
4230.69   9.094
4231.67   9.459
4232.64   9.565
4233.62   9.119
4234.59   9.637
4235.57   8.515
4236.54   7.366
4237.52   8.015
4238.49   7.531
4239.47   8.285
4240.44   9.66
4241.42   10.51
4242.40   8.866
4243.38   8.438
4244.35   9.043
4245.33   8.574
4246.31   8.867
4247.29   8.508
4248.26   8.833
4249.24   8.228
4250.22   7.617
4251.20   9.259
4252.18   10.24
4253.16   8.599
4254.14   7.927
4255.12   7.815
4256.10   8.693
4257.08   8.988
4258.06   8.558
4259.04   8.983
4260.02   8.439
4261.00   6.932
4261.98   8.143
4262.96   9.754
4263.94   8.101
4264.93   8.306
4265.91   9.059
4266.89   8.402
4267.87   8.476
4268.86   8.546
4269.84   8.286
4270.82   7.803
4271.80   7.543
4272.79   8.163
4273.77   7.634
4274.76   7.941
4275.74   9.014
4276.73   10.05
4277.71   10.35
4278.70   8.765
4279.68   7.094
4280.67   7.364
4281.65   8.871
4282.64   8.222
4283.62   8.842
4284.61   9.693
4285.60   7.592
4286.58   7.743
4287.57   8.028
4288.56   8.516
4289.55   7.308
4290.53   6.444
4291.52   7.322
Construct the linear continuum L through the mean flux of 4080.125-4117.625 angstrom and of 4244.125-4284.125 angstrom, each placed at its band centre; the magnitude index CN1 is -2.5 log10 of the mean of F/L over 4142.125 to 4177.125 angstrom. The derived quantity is -0.08 mag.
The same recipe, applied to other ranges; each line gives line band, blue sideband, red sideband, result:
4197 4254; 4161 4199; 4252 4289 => 0.01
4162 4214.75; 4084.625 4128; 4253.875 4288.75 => -0.07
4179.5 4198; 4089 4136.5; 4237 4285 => -0.04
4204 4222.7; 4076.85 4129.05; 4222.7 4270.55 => -0.09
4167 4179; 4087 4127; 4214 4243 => -0.05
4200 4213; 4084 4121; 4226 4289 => -0.07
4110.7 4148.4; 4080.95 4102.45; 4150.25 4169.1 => -0.03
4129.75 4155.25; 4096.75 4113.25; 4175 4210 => -0.10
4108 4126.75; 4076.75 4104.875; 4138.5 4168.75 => -0.06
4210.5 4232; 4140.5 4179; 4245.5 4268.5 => 0.02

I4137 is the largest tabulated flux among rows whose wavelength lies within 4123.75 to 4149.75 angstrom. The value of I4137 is 10.49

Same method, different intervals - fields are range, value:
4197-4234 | 10.43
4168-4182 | 10.45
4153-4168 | 11.2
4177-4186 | 9.866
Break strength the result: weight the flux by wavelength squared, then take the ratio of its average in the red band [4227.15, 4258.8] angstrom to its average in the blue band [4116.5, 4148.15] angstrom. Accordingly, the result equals 0.98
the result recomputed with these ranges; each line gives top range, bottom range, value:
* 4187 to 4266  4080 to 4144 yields 1.03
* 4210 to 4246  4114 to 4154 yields 0.98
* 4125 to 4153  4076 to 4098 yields 1.07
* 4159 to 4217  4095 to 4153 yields 1.06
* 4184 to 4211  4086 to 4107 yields 1.12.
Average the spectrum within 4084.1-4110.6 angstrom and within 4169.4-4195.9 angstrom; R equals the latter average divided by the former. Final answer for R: 1.1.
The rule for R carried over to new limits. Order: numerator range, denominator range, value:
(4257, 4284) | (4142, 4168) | 0.91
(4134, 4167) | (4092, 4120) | 1.09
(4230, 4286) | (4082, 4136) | 0.97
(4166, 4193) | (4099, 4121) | 1.07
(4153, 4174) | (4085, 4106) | 1.11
